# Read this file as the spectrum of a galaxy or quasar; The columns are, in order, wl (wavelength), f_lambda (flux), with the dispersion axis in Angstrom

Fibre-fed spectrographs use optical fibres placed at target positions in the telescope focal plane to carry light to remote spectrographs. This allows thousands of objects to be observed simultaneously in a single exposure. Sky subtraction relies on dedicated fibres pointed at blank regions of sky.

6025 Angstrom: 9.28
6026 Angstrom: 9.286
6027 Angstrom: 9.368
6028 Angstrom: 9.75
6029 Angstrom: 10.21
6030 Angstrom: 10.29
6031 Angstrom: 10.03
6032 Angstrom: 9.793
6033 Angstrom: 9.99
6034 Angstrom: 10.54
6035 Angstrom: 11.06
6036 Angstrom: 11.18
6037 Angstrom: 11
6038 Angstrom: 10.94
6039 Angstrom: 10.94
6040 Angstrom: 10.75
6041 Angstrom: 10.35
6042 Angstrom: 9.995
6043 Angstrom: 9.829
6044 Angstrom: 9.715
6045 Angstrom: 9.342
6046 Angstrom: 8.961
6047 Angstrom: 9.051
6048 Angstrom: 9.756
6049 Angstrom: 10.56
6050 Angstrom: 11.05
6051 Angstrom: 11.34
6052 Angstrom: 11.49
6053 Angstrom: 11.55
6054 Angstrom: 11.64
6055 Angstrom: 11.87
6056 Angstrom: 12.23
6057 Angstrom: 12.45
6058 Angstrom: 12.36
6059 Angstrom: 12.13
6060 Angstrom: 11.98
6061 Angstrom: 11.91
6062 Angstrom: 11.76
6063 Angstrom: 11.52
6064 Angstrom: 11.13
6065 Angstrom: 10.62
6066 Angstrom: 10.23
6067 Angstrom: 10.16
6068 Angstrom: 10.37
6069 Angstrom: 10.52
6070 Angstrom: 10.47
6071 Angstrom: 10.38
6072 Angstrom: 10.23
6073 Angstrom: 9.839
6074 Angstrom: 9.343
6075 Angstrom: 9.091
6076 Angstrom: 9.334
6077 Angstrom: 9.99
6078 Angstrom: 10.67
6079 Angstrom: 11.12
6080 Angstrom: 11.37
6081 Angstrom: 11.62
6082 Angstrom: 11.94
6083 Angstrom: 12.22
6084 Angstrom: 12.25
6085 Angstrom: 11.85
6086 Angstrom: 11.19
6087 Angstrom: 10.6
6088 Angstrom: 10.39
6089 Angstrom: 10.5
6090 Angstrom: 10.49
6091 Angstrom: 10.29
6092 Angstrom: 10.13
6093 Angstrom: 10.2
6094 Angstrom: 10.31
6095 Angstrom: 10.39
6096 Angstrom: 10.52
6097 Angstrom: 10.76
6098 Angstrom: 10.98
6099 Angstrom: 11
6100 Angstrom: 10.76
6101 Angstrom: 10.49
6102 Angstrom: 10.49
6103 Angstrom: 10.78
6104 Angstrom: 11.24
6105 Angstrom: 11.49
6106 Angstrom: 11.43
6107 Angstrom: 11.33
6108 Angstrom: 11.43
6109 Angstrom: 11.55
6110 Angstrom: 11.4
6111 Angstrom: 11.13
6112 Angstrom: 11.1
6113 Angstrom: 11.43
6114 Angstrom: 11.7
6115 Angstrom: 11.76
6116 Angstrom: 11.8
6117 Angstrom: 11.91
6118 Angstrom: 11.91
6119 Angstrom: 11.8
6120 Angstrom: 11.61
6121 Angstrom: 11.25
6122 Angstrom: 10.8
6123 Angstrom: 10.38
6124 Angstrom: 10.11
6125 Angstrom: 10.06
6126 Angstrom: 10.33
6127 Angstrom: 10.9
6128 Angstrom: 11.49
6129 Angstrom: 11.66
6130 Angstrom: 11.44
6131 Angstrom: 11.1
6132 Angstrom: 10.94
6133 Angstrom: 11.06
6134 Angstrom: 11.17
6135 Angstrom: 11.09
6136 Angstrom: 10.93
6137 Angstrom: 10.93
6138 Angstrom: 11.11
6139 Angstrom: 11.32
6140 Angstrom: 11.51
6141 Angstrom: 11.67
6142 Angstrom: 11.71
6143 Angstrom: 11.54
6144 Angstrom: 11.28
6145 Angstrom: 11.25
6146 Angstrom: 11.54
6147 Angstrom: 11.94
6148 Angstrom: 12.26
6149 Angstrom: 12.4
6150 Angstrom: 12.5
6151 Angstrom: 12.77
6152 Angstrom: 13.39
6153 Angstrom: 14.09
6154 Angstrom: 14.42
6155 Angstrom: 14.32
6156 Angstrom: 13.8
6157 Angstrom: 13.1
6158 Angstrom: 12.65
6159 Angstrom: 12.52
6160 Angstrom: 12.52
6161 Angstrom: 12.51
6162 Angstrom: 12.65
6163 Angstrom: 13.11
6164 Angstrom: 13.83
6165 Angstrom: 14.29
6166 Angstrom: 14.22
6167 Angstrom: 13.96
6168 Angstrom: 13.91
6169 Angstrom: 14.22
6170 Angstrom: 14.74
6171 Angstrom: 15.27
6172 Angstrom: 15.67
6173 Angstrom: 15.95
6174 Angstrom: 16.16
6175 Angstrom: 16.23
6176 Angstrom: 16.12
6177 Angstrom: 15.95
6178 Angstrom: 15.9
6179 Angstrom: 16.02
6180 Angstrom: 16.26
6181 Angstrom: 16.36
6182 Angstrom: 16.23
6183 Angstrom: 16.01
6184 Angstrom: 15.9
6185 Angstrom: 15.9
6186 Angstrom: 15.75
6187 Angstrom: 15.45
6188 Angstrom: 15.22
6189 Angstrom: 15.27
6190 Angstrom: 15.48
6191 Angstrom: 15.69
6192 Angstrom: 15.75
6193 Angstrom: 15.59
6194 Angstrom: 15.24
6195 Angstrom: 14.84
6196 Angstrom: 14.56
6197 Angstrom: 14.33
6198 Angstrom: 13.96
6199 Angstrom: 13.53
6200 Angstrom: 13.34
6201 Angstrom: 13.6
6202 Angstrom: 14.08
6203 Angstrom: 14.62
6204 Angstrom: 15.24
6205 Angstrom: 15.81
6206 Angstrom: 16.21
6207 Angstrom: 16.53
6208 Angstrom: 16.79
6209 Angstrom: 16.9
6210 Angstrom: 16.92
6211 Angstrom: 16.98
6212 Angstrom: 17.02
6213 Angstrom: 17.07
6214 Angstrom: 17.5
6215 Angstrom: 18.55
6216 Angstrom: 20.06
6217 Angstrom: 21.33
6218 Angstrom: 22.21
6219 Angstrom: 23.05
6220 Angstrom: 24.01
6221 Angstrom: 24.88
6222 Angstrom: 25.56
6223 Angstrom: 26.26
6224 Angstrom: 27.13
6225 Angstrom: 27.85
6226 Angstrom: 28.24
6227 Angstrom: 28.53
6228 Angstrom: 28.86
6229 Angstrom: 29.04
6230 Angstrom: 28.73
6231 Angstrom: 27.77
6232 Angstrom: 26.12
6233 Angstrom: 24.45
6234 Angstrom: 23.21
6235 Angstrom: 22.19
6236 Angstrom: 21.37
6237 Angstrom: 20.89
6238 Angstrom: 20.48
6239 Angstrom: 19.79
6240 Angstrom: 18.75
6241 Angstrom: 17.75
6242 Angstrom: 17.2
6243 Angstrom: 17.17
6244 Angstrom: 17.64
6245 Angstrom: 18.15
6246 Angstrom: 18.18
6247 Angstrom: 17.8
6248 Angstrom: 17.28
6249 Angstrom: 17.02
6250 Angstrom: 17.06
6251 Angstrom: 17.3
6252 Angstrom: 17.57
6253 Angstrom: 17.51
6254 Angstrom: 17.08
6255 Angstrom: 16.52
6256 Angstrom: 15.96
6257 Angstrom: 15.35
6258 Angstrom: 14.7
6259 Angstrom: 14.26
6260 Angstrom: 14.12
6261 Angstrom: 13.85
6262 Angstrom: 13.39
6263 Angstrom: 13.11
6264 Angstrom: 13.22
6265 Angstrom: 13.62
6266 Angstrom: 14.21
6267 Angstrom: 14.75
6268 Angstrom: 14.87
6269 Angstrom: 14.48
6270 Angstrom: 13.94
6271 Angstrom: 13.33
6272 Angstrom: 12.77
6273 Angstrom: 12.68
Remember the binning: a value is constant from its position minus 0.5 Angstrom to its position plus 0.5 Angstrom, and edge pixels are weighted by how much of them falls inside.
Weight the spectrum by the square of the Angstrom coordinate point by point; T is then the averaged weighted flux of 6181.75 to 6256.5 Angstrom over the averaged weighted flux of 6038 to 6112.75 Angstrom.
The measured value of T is 1.83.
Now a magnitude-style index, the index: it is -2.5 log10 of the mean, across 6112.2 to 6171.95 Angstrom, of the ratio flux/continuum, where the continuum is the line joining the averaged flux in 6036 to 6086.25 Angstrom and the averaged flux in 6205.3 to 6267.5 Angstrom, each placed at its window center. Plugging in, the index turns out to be 0.22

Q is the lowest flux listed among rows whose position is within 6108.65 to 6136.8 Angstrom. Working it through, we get 10.06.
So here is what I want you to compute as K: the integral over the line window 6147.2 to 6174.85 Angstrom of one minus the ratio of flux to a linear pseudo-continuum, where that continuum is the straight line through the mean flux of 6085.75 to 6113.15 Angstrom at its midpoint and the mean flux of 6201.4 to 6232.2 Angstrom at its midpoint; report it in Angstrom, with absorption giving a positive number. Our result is 4.5 Angstrom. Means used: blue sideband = 10.8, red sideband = 21.5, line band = 13.8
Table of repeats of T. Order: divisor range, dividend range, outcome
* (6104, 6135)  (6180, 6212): 1.41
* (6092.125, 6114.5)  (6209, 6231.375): 2.21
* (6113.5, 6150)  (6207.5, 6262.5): 1.84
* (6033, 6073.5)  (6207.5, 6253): 2.08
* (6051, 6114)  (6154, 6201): 1.39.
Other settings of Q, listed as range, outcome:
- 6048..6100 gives 9.091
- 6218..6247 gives 17.17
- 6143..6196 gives 11.25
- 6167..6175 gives 13.91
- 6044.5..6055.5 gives 8.961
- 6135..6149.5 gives 10.93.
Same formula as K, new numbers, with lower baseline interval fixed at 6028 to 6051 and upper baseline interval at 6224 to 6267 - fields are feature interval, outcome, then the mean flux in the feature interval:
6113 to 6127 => 2.7 Angstrom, 11.2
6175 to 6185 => 0.2 Angstrom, 16.1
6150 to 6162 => 1.7 Angstrom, 13.2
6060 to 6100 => 4.3 Angstrom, 10.7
